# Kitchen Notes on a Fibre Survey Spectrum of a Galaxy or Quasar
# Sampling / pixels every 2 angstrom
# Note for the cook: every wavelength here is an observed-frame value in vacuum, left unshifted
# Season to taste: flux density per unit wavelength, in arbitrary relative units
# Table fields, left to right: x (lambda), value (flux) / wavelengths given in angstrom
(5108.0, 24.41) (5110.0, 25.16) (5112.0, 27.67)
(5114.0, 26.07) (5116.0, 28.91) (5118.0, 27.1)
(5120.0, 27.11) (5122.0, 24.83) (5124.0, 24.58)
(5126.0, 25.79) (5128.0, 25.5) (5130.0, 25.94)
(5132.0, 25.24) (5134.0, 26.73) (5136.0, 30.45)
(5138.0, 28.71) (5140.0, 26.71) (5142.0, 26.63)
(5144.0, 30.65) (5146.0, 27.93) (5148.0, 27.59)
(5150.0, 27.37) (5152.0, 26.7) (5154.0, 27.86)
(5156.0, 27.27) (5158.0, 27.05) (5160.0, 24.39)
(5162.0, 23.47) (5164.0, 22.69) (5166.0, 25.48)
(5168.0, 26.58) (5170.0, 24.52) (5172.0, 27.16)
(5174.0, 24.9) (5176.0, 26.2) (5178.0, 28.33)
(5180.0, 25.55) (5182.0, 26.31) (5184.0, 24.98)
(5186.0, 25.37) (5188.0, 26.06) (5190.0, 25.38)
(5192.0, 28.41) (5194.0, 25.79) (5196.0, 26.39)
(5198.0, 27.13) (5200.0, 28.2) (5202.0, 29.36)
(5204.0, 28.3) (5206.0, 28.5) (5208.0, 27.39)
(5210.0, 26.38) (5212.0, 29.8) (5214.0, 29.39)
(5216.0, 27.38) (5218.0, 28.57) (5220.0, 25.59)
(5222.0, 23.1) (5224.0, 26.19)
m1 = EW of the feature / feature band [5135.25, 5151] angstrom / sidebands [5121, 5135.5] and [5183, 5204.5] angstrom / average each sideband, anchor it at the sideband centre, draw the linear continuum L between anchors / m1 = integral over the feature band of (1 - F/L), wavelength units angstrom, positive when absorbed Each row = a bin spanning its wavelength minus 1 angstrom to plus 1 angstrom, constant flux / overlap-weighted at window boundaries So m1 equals -1.4 angstrom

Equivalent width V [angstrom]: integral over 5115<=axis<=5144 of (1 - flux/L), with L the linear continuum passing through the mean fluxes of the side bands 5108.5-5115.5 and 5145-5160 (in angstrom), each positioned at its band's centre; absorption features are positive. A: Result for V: -0.2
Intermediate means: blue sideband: 26.4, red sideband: 27.2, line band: 26.9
